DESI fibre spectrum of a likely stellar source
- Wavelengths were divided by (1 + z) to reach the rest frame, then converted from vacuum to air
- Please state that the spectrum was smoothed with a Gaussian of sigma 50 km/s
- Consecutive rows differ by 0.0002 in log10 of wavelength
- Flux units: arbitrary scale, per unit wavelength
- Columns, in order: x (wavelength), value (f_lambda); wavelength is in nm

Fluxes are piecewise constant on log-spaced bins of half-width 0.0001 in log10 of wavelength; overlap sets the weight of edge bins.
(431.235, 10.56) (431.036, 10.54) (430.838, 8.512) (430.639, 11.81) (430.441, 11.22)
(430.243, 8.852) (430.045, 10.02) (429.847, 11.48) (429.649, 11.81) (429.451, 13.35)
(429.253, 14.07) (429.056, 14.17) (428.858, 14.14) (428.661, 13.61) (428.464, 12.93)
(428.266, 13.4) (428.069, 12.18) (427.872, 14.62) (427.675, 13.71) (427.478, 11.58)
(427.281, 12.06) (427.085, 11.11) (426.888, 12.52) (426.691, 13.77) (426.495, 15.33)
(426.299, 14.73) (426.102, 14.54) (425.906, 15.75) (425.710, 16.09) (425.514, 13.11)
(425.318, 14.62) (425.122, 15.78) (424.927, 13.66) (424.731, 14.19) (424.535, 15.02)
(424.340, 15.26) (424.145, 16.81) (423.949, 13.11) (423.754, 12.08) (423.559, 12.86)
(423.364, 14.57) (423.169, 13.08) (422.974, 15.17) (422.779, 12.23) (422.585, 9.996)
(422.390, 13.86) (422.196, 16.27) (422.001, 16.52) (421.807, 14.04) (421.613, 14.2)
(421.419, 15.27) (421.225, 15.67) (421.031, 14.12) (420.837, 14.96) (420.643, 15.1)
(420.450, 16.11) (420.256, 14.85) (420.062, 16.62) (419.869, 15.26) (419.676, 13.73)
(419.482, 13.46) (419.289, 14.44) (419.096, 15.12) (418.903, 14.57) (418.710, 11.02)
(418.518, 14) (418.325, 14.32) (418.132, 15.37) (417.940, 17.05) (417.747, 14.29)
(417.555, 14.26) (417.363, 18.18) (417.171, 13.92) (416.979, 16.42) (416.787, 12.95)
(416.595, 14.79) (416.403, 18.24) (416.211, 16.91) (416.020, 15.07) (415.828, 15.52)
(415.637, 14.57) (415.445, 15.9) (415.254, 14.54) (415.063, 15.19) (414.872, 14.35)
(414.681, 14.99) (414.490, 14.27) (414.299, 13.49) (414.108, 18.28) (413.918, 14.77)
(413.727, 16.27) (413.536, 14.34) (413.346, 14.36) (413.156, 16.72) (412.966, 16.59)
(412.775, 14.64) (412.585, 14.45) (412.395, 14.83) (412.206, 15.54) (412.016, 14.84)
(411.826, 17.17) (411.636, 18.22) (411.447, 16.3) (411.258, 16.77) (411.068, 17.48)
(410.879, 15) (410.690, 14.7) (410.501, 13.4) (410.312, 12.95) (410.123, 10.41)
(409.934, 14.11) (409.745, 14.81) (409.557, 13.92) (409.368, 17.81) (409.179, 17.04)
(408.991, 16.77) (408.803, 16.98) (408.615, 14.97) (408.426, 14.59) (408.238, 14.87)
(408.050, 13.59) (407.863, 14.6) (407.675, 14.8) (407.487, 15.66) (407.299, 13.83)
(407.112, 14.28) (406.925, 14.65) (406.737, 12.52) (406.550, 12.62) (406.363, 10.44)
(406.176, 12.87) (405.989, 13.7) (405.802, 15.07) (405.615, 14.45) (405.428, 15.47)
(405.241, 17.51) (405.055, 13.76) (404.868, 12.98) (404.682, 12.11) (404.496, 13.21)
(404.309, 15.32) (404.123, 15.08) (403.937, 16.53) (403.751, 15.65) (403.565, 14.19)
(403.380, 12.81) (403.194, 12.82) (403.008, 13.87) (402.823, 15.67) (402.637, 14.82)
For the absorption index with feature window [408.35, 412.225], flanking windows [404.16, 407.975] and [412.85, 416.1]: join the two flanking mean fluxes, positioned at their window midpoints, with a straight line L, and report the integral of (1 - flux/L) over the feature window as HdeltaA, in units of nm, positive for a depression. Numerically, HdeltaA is -0.210 nm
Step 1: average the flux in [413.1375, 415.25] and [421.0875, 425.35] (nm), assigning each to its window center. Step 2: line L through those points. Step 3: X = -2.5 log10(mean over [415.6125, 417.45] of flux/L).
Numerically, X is -0.057 mag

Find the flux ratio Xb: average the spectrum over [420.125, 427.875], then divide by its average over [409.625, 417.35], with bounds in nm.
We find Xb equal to 0.93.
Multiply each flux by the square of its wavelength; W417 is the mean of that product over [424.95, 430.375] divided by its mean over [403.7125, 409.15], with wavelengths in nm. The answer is 1.02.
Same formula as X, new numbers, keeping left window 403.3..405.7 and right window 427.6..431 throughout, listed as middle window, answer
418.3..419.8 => -0.05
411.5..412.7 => -0.14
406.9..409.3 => -0.07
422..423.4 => -0.07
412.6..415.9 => -0.12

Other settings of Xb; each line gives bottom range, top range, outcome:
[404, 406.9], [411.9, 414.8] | 1.10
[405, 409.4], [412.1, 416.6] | 1.05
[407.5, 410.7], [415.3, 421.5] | 1.02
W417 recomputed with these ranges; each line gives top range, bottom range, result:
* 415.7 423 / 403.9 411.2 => 1.08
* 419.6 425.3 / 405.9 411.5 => 1.06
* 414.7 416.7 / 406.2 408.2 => 1.18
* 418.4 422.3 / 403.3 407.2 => 1.13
